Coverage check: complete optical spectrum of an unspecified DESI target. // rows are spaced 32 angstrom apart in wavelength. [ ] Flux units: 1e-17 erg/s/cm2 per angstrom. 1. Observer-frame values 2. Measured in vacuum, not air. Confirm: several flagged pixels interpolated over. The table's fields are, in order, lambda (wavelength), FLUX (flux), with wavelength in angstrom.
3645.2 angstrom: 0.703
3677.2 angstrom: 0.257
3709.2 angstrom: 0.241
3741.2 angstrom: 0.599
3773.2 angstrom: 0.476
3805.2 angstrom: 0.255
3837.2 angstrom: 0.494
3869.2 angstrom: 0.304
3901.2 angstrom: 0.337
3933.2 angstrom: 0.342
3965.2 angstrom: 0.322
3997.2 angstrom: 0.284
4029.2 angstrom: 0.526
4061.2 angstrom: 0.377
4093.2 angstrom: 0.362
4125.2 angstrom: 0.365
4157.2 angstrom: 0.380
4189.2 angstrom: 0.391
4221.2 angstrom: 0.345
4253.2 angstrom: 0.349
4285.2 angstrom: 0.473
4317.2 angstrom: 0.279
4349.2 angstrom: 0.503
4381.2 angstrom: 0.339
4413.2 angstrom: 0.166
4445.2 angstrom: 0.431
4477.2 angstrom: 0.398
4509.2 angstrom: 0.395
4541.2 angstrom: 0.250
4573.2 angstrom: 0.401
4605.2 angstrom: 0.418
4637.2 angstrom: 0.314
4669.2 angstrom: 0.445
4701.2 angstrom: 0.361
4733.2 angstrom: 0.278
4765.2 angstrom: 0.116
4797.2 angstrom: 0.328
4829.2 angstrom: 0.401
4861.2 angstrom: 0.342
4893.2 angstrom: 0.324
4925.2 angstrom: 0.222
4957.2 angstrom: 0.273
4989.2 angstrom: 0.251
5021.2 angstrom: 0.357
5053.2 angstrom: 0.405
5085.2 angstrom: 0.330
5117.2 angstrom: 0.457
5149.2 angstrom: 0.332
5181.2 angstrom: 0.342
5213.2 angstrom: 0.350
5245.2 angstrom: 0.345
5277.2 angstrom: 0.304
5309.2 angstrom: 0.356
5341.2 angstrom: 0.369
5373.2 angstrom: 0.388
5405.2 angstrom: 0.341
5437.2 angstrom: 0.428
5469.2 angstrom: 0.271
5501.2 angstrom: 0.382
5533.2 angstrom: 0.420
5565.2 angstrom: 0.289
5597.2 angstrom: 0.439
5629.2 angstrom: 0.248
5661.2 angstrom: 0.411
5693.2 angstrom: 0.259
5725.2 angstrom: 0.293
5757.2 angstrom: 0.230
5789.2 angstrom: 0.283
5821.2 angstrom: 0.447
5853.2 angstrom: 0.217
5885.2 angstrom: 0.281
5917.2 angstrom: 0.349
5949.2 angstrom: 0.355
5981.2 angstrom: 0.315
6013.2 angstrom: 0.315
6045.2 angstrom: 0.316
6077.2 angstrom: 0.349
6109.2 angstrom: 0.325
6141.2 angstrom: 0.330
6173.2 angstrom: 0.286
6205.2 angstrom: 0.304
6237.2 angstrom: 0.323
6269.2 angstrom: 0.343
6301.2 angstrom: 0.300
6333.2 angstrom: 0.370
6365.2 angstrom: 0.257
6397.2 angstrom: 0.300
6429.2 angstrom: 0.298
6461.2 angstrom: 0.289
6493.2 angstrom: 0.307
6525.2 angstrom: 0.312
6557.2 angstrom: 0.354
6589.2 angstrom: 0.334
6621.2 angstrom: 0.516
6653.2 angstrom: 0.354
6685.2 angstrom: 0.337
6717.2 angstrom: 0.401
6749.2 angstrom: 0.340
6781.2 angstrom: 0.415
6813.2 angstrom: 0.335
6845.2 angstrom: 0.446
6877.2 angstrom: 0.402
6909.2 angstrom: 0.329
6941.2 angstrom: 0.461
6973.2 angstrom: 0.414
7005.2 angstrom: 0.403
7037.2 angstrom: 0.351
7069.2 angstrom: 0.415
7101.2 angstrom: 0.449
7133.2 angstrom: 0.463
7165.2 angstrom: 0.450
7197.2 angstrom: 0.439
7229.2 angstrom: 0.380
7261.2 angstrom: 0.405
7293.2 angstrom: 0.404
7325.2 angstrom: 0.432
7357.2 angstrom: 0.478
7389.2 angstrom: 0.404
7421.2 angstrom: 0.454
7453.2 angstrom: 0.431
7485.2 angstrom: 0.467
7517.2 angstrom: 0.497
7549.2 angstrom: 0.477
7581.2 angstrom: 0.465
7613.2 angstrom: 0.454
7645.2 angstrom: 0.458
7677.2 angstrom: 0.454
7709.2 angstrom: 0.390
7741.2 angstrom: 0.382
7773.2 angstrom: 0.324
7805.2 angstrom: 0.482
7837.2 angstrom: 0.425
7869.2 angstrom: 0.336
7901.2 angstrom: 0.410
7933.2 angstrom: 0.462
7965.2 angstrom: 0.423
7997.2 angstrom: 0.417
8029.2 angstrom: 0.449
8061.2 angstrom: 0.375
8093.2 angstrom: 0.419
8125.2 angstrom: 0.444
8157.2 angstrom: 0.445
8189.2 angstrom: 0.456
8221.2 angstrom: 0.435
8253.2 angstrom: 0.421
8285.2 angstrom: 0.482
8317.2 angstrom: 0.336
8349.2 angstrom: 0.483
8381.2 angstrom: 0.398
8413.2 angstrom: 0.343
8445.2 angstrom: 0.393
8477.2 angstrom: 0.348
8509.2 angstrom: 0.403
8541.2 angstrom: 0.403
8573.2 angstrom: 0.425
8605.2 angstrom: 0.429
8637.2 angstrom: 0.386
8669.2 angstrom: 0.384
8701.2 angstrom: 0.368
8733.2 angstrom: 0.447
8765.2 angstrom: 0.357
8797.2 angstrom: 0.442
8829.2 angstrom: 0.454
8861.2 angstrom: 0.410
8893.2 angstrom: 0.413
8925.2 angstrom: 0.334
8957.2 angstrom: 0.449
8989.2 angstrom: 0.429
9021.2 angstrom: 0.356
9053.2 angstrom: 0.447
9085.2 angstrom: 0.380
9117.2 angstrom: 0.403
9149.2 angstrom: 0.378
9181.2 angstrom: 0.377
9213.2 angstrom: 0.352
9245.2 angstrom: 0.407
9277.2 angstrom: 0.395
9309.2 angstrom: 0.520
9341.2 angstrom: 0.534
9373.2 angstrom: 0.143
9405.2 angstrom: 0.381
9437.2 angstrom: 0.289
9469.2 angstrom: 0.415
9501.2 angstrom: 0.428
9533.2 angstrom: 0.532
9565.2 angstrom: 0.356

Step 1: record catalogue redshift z 0.78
